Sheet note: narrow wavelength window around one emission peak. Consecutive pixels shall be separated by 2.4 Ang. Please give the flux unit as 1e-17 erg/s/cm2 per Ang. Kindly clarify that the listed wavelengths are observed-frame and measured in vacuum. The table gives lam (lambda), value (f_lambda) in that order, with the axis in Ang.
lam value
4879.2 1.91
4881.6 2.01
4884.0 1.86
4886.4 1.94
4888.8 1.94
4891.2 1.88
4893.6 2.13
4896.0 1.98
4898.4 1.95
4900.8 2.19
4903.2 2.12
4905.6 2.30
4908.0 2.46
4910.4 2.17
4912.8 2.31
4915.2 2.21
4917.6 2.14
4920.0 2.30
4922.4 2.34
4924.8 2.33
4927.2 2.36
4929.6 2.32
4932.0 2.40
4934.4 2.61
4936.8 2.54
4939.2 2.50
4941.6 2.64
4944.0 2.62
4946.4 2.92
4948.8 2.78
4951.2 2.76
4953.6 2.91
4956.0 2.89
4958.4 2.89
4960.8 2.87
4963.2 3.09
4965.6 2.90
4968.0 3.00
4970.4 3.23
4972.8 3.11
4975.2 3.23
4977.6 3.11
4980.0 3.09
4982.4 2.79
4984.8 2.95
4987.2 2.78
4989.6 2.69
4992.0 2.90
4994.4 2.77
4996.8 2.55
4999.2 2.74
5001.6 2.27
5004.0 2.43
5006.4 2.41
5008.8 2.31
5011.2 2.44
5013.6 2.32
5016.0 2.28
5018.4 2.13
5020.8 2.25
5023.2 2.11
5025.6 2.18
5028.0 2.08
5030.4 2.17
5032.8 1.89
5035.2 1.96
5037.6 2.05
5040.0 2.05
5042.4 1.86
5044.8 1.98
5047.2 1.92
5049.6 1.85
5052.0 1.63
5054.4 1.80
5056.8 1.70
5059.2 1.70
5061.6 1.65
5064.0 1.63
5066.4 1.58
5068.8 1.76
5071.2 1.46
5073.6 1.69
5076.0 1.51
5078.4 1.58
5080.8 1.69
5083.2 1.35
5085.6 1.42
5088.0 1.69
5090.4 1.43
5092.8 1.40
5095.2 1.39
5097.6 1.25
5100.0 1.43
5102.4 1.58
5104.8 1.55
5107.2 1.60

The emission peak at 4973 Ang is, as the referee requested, C III] 1909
